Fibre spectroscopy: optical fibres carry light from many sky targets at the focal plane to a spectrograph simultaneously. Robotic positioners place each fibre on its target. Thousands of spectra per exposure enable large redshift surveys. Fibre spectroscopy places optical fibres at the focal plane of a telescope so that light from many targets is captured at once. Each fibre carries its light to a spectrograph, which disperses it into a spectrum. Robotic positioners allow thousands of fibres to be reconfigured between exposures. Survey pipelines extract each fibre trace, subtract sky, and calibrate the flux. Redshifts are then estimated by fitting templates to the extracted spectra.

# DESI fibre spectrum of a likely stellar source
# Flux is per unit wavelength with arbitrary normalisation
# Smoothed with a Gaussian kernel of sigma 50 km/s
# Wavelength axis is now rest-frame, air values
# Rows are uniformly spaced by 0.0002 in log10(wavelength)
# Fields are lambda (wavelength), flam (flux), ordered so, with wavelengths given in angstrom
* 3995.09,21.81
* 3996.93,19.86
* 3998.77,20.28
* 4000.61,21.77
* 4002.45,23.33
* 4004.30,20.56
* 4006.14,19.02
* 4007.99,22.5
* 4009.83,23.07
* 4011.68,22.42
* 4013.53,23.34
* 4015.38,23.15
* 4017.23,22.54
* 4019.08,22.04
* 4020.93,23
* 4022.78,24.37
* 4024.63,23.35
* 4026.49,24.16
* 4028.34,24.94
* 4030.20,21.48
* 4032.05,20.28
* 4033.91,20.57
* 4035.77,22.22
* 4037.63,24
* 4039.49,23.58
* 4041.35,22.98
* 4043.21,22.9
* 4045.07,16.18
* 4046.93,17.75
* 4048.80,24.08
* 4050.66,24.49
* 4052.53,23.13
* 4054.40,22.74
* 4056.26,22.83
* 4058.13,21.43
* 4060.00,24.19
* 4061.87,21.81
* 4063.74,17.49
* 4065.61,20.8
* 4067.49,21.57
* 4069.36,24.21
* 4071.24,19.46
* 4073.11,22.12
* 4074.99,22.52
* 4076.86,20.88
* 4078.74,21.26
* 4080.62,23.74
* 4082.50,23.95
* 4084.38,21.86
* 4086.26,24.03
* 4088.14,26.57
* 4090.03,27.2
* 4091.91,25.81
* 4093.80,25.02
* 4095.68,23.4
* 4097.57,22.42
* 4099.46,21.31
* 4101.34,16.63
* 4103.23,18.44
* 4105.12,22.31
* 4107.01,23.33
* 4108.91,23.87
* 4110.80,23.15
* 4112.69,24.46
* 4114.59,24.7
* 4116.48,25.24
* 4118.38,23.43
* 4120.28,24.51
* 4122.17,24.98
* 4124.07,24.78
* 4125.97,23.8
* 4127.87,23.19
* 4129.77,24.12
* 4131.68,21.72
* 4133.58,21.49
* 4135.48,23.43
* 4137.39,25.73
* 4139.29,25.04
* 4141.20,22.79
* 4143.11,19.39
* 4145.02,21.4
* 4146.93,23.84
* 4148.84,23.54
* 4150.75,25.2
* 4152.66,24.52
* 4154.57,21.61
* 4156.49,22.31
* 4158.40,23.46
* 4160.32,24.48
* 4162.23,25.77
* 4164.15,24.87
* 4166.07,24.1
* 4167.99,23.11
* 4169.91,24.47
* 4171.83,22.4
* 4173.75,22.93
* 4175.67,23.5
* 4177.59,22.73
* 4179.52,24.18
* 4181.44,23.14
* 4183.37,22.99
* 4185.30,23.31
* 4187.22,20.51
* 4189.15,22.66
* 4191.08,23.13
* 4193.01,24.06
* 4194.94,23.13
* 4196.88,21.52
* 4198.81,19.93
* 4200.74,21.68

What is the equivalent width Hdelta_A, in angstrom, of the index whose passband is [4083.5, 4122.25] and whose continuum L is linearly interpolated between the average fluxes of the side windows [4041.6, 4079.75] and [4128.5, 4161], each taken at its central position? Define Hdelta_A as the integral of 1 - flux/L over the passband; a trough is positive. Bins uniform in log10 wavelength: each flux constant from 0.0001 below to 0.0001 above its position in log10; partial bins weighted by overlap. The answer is -1.8 angstrom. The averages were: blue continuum 21.6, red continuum 23.2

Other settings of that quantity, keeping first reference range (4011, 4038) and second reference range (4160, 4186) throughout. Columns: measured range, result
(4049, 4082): 1.31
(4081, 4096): -1.02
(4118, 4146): 0.15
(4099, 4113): 1.02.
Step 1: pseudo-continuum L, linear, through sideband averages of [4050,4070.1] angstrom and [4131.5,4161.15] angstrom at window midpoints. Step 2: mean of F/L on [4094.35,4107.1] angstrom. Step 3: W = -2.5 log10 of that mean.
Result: 0.08 mag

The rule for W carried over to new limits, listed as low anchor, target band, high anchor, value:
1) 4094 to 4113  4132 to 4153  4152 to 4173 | -0.005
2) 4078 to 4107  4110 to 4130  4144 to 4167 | -0.043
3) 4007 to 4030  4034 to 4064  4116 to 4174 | 0.059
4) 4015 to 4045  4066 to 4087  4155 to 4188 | 0.031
